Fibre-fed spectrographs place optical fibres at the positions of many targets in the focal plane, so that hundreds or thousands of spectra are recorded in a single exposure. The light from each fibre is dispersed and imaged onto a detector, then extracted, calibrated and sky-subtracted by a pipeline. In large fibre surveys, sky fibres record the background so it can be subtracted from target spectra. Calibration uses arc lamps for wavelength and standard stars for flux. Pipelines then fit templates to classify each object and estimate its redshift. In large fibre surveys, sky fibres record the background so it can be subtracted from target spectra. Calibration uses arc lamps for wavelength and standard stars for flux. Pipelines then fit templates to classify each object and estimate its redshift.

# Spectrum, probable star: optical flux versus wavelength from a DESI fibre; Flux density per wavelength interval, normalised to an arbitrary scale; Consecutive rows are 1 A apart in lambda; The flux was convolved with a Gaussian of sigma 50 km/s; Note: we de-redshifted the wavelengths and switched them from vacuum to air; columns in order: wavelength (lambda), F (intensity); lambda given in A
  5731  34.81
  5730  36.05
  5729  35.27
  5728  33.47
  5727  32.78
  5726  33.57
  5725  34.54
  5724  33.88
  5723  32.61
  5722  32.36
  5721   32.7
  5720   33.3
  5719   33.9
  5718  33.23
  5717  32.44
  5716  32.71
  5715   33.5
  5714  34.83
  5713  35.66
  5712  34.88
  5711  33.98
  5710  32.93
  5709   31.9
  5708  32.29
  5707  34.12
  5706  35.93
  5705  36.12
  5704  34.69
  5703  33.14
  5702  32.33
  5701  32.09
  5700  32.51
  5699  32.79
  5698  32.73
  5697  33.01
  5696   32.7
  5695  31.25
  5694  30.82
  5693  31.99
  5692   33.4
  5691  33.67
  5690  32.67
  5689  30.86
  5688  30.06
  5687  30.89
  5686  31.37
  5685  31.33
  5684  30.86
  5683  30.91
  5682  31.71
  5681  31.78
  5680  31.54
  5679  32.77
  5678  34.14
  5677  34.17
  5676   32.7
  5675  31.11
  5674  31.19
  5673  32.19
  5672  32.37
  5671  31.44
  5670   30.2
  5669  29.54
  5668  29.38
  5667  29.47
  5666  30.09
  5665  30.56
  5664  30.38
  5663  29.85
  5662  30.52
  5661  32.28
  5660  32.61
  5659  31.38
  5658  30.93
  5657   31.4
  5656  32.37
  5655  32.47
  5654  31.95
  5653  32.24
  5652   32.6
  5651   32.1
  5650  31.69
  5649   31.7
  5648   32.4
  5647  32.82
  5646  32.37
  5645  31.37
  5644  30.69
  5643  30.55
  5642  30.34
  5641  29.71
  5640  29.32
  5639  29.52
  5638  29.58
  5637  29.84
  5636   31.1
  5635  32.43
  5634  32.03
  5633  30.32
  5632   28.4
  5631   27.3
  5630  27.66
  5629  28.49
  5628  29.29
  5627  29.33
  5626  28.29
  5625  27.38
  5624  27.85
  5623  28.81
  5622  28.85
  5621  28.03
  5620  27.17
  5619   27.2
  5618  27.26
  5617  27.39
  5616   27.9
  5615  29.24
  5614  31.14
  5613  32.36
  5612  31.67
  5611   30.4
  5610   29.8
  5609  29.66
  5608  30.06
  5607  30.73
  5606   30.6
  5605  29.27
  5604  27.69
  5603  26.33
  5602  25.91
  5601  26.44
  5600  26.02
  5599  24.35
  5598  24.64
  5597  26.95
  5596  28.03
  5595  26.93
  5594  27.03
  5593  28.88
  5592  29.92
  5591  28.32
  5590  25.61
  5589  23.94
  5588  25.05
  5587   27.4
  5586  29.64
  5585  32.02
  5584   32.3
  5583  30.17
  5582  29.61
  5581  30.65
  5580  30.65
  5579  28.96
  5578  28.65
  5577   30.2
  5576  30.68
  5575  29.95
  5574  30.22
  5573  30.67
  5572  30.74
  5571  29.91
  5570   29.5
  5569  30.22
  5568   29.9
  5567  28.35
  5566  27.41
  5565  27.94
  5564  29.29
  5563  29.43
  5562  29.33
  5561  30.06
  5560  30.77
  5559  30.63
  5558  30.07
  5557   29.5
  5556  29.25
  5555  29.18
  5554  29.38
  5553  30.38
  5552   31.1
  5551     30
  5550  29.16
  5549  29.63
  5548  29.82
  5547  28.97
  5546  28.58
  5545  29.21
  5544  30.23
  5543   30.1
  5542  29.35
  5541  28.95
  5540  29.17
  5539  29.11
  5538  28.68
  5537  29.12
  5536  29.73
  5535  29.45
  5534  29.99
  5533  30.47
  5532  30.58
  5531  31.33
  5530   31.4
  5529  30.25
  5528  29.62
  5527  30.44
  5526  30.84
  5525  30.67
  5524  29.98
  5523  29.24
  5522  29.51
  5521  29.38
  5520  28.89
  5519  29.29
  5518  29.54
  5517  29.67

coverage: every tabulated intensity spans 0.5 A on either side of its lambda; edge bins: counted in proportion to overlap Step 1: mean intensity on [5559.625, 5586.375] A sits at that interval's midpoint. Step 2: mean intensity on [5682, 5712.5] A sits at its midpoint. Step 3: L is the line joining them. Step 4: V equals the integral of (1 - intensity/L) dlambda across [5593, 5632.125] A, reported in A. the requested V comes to 3.2 A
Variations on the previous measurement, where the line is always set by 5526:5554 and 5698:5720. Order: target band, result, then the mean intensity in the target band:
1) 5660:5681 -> 0.9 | 31.3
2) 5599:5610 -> 1.1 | 28.2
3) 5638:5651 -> 0.5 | 31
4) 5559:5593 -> 1.4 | 29.3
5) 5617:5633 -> 1.8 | 28.1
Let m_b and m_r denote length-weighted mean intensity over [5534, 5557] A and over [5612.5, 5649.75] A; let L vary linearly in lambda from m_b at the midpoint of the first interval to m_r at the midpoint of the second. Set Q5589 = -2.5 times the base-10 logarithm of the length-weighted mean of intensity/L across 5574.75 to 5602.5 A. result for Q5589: 0.05 mag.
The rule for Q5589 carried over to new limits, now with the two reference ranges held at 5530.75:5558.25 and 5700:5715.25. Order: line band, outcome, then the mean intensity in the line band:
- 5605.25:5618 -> 0.05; 30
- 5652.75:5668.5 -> 0.05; 31.1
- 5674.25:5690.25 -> 0.05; 31.8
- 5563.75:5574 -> 0.03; 29.4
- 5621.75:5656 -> 0.06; 30.4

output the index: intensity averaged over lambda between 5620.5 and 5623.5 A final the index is 28.6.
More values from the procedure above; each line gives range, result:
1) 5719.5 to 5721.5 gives 33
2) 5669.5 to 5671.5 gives 30.8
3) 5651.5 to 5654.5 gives 32.3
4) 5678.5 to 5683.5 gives 31.7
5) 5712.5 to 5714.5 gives 35.2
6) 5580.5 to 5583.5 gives 30.1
